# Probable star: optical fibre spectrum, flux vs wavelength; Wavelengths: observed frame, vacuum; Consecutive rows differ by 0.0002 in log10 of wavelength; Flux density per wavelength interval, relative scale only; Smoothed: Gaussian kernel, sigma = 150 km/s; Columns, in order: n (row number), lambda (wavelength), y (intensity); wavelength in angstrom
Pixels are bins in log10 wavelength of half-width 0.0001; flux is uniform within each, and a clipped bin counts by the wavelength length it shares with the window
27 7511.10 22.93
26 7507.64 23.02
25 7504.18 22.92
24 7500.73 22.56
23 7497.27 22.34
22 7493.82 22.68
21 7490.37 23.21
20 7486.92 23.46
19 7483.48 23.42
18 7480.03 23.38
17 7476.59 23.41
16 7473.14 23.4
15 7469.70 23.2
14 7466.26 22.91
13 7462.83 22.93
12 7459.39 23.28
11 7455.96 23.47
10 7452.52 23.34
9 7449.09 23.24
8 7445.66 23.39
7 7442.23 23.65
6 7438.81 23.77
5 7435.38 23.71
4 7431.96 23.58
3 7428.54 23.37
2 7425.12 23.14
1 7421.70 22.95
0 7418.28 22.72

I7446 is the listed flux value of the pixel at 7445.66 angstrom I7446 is 23.39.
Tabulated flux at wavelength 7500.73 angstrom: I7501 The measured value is 22.56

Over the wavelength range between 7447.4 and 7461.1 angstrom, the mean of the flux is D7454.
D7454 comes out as 23.3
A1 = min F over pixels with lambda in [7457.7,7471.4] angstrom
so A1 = 22.91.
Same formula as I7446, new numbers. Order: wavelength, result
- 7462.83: 22.93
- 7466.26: 22.91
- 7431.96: 23.58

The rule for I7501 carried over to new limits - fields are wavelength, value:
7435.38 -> 23.71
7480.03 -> 23.38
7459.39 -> 23.28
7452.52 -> 23.34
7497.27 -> 22.34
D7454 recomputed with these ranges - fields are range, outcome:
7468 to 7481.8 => 23.3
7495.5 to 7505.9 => 22.6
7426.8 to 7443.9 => 23.6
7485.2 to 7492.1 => 23.3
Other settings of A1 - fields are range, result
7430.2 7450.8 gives 23.24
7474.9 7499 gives 22.34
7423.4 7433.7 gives 23.14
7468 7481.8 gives 23.2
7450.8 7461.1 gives 23.28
